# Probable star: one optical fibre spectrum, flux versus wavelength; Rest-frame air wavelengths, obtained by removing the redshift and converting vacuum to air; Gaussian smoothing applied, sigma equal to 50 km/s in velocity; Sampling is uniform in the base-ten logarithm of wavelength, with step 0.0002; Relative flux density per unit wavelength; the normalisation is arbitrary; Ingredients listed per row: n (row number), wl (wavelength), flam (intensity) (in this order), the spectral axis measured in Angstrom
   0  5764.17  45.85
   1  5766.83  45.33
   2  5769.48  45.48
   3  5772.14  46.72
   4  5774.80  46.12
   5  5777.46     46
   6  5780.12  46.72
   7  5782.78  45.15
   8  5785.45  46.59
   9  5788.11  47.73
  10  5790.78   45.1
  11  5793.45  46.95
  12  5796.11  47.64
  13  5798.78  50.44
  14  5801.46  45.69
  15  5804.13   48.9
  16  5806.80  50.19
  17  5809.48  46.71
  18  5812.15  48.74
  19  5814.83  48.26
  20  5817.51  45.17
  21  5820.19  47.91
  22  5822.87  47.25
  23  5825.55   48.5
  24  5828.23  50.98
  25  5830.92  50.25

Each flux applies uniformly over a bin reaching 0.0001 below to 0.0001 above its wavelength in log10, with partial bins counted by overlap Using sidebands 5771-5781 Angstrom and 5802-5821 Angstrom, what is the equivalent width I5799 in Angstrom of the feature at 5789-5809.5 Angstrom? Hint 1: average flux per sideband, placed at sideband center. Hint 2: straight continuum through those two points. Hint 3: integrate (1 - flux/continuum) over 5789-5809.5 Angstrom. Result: -0.2 Angstrom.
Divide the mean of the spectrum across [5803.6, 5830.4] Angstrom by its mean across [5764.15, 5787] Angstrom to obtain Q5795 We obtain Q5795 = 1.05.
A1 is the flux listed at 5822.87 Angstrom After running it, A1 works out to 47.25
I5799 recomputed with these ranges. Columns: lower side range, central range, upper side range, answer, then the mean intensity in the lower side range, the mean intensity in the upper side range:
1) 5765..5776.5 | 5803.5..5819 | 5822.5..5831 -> 0.13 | 45.9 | 49.3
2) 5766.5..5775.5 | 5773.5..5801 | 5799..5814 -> 0.11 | 46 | 48.2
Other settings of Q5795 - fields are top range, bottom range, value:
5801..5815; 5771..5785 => 1.05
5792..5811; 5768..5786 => 1.04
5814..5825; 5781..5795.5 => 1.02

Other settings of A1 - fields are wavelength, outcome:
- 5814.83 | 48.26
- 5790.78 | 45.1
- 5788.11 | 47.73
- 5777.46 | 46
